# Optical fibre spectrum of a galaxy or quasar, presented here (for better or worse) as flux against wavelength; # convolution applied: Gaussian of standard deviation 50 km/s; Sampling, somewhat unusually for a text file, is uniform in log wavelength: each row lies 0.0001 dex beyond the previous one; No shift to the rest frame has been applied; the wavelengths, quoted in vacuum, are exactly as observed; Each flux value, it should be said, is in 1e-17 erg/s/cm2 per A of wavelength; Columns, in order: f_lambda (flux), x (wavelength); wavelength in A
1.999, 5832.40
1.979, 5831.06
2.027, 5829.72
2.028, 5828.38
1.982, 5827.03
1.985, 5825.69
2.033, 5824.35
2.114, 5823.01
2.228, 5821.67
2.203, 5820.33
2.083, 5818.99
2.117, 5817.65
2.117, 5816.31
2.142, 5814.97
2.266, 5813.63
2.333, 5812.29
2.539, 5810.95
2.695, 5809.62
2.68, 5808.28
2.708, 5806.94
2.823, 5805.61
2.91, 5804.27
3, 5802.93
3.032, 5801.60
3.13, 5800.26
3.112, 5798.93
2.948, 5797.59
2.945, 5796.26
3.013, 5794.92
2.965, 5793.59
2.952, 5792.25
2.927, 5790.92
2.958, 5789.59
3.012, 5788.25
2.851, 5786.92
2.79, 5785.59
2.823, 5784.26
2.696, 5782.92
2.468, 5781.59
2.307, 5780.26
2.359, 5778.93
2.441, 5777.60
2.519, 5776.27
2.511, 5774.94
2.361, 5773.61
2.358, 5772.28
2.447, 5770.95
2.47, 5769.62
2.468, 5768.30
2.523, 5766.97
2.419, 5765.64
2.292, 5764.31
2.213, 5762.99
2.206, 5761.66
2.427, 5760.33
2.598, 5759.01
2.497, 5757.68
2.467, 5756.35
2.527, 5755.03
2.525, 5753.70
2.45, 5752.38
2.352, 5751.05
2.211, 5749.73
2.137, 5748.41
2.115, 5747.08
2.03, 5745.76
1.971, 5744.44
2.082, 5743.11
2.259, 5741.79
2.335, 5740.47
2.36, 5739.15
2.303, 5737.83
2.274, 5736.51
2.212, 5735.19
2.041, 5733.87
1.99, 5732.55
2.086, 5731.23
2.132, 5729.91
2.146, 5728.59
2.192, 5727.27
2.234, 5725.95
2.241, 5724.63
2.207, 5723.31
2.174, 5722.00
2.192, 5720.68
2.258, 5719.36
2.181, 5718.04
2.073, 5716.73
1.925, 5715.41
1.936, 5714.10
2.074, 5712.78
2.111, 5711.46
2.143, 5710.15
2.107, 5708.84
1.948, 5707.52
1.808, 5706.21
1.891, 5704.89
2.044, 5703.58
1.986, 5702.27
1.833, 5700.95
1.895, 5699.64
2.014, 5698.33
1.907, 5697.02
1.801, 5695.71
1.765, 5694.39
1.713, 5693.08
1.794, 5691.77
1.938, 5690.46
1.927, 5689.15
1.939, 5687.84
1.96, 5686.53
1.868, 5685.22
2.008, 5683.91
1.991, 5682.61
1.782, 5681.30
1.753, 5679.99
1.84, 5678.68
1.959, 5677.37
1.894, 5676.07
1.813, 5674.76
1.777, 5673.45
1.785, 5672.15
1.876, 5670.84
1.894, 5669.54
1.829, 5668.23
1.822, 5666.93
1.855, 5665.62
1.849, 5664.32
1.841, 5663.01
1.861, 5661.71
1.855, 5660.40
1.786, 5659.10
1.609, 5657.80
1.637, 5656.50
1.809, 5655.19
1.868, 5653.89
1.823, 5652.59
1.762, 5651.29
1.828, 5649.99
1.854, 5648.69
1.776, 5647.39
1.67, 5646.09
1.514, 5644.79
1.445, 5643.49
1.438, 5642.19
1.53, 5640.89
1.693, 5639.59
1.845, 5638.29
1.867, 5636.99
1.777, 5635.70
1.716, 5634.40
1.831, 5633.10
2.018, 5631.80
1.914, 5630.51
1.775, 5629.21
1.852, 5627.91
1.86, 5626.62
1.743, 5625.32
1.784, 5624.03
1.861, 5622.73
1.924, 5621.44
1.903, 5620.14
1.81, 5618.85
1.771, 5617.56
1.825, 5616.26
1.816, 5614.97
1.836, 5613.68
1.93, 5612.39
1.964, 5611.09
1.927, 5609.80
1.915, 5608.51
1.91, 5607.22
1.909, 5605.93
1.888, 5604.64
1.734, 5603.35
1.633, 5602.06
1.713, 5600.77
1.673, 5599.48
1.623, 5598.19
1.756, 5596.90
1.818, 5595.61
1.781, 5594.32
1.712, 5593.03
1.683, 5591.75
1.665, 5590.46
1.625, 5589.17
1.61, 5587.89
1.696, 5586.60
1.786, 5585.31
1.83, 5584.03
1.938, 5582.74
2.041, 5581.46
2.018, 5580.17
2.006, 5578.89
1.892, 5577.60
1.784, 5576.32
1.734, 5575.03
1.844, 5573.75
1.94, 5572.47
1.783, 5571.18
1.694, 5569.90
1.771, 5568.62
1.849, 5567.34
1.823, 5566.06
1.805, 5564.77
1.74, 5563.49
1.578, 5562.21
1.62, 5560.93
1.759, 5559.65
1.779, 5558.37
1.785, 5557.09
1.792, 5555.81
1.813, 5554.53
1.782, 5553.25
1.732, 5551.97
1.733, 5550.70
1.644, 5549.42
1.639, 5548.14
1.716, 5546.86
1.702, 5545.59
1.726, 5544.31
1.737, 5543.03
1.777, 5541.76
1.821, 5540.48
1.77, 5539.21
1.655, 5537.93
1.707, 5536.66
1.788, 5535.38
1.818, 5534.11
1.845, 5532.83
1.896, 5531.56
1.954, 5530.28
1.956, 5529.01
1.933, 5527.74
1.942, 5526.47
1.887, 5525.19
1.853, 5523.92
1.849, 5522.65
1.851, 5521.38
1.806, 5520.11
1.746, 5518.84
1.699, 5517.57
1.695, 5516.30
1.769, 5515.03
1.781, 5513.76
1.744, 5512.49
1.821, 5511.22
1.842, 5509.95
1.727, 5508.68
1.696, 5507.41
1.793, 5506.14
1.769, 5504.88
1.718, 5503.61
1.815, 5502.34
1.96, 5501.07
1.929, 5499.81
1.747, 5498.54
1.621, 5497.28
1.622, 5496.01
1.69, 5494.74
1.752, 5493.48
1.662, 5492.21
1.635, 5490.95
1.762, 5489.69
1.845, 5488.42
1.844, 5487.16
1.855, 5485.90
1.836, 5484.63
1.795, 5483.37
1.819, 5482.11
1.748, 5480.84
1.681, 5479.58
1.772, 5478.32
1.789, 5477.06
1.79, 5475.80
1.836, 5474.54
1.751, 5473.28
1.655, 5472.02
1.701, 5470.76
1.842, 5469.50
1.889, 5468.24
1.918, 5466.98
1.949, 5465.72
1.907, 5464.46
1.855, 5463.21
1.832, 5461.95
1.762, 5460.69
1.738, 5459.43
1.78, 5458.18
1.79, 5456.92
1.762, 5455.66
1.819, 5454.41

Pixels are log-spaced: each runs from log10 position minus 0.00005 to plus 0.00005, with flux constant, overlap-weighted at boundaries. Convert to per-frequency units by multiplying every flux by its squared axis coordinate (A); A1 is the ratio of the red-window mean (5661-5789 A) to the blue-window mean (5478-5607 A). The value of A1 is 1.3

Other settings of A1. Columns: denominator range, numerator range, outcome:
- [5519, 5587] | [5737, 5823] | 1.51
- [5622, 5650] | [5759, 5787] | 1.48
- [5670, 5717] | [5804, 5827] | 1.27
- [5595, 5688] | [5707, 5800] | 1.38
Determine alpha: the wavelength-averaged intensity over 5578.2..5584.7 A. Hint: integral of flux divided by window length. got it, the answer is 1.97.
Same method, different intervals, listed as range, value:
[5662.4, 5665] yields 1.84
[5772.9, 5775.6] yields 2.43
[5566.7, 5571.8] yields 1.78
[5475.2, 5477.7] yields 1.79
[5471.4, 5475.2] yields 1.75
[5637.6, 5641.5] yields 1.69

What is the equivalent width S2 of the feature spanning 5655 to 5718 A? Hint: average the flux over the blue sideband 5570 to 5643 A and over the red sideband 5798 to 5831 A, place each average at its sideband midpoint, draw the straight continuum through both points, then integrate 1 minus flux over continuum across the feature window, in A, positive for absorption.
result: 4.7 A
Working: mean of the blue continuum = 1.8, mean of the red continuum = 2.42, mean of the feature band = 1.89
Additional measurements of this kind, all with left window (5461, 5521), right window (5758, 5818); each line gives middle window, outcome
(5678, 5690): 2.2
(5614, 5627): 1.9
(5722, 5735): 1.6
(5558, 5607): 6.3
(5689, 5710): 4.1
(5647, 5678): 6.1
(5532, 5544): 0.9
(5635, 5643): 1.9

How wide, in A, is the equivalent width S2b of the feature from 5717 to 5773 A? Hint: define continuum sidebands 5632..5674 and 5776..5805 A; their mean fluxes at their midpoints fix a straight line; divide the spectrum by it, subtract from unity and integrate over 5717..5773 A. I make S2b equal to 4.5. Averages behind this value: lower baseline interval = 1.76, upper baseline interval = 2.83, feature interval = 2.28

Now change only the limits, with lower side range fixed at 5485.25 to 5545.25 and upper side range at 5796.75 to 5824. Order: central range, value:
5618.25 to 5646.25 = 4.4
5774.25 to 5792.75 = -1.5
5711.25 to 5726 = 1.2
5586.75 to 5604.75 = 2.7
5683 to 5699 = 2.5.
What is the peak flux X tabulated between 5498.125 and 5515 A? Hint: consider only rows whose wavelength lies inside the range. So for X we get 1.96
